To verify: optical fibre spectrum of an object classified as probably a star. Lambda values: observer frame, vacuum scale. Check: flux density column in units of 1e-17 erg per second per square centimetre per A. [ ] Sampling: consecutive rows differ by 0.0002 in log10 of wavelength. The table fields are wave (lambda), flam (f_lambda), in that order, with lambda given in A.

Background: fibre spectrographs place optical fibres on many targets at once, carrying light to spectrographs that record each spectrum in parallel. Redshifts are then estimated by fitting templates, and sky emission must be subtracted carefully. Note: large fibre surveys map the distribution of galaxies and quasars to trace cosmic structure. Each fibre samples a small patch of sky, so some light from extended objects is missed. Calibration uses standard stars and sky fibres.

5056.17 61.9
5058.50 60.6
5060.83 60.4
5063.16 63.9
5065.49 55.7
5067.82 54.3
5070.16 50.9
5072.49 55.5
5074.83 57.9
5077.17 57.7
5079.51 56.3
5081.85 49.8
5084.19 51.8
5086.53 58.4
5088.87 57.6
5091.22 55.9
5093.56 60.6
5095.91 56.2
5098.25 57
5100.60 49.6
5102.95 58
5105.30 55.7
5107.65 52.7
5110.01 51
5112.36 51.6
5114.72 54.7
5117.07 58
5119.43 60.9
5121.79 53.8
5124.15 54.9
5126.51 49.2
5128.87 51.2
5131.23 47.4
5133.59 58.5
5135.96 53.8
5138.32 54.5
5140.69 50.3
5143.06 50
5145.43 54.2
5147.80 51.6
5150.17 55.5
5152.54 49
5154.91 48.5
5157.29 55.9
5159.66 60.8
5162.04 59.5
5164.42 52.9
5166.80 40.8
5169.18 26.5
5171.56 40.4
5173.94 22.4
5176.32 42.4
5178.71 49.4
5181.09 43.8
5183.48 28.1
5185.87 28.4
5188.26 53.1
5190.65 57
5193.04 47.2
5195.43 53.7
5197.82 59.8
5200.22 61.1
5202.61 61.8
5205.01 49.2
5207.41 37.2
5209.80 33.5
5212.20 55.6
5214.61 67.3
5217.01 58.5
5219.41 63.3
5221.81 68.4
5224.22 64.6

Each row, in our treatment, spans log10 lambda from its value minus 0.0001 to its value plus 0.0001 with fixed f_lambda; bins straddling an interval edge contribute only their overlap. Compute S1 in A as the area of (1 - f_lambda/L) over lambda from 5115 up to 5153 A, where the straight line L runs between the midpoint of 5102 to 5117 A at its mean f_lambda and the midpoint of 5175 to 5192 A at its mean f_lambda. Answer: -2.2 A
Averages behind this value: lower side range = 54.2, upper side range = 43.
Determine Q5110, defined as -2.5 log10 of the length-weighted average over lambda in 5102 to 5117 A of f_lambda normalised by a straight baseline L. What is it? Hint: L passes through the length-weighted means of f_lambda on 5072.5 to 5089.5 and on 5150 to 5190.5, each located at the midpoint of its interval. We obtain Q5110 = -0.044 mag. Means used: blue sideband 55.6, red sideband 44.6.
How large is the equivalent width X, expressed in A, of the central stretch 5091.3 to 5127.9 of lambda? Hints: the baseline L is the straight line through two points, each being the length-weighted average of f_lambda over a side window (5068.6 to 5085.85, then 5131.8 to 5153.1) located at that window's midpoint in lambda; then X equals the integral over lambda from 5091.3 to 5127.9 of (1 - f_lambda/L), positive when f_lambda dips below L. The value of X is -0.8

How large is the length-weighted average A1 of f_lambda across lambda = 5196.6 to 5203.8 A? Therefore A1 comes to 60.9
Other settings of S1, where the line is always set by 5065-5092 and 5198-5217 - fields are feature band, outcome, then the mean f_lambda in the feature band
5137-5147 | 0.3 A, 52.2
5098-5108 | 0.0 A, 54.5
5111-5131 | 0.2 A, 53.9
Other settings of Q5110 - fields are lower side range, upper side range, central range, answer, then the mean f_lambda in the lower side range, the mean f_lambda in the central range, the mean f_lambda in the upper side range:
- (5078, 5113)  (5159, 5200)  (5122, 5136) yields -0.03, 54.9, 52.5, 45.2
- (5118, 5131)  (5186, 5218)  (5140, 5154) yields 0.03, 53.6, 51.8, 52.6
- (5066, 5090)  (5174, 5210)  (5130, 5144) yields -0.04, 55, 52.5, 46.7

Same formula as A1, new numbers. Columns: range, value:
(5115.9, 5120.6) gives 59.4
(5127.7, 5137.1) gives 52.7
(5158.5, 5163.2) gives 60.1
